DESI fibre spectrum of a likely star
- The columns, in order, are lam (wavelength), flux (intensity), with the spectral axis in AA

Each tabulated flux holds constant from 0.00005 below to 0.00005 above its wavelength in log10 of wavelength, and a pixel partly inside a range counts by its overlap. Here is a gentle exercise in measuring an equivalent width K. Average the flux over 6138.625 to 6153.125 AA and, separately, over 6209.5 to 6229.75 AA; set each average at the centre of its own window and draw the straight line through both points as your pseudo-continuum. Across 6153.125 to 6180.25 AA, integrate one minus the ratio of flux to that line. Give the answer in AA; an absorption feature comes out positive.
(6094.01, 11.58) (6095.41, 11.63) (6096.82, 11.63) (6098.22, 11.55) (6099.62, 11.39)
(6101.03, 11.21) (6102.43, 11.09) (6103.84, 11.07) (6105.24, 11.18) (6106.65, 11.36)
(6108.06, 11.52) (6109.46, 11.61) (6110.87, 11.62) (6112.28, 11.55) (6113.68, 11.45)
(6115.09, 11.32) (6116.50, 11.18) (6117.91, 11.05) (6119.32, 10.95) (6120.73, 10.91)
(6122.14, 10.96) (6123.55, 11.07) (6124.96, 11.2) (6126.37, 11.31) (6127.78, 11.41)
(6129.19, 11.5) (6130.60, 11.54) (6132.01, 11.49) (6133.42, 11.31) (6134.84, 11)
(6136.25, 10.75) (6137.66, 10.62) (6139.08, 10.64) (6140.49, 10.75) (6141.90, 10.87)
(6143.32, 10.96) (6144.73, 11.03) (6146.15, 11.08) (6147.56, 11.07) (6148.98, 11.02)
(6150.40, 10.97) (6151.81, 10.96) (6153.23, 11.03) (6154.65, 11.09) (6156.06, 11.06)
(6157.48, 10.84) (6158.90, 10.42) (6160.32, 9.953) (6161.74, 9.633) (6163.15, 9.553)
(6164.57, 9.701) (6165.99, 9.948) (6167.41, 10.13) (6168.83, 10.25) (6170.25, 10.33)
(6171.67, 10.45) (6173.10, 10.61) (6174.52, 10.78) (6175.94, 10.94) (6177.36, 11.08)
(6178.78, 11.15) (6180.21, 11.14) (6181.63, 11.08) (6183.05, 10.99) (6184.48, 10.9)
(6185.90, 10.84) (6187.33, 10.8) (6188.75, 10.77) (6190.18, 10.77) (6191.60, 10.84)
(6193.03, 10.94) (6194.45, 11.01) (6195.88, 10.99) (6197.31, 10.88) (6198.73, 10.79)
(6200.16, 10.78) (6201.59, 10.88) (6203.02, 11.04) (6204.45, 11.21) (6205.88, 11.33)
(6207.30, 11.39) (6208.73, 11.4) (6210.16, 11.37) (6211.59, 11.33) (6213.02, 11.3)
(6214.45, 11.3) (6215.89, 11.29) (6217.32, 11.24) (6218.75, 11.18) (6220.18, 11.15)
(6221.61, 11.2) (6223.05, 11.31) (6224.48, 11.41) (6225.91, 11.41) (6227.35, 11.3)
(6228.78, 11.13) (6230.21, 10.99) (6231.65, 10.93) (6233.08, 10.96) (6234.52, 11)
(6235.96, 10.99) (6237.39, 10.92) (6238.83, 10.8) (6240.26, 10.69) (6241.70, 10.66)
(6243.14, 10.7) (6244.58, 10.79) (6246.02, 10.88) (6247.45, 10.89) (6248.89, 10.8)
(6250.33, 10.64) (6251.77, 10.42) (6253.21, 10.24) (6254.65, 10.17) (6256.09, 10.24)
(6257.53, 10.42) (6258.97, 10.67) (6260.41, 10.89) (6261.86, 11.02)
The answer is 1.4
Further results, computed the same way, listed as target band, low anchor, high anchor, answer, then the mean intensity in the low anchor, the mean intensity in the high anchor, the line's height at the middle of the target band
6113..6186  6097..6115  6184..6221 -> 2.6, 11.4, 11.1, 11.2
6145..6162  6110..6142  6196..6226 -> 0.6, 11.2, 11.2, 11.2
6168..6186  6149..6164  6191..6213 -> 0.0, 10.6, 11.1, 10.8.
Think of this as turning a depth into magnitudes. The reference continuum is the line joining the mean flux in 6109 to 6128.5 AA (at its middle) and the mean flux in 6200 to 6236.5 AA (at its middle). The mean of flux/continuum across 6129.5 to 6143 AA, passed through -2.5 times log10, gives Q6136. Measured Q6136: 0.022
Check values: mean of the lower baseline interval 11.2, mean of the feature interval 11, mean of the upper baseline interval 11.2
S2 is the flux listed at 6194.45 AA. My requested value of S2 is 11.01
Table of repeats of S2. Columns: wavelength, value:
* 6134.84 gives 11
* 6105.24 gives 11.18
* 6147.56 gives 11.07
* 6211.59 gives 11.33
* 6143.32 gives 10.96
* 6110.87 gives 11.62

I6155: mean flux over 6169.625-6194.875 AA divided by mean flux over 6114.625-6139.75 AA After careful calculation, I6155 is 0.98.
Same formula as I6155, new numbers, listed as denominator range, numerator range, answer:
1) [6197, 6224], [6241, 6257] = 0.95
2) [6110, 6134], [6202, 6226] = 1.00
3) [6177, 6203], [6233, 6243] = 0.99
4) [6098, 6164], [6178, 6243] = 1.00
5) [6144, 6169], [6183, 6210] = 1.04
